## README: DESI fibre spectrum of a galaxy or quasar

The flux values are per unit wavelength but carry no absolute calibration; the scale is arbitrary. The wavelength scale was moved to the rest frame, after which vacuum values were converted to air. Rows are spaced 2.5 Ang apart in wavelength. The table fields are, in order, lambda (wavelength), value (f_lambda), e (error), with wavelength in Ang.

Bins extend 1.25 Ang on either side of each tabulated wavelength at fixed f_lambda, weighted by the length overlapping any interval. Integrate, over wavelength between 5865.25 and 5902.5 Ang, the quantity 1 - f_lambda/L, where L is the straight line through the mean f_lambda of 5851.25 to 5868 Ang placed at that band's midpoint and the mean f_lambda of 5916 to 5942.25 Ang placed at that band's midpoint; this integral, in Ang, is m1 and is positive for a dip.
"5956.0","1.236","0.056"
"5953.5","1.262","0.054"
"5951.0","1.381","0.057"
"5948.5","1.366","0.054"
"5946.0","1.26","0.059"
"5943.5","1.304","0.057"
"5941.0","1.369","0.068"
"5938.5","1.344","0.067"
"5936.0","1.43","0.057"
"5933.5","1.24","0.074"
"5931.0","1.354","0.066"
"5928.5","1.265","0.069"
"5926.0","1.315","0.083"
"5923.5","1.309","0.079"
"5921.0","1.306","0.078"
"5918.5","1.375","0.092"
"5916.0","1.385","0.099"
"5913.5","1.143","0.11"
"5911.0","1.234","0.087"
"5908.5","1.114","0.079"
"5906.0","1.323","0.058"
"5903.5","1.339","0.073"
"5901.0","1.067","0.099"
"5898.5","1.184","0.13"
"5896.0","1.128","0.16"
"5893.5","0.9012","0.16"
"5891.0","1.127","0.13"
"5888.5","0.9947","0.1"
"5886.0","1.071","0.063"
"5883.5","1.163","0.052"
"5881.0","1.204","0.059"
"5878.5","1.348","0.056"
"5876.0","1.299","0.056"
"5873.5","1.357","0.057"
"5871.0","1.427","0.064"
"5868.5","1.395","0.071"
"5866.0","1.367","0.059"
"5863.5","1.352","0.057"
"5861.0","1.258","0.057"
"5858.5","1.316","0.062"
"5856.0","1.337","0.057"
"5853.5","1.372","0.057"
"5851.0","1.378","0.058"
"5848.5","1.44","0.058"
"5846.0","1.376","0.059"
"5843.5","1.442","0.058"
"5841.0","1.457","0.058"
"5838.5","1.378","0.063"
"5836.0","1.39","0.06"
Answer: 3.8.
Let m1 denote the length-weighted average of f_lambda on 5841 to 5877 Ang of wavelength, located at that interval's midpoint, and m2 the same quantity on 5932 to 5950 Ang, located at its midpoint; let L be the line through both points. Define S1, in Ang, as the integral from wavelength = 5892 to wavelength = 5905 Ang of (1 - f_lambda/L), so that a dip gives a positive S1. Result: 2.1 Ang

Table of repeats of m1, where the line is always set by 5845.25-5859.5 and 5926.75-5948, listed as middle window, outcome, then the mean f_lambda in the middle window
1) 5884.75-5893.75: 2.1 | 1.04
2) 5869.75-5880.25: 0.1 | 1.35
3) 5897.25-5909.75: 1.3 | 1.21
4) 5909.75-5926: 0.5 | 1.29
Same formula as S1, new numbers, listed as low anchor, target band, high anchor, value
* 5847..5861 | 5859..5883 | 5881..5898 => -2.0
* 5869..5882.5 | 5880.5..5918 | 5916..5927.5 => 4.7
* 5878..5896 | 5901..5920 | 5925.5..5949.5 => -0.8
